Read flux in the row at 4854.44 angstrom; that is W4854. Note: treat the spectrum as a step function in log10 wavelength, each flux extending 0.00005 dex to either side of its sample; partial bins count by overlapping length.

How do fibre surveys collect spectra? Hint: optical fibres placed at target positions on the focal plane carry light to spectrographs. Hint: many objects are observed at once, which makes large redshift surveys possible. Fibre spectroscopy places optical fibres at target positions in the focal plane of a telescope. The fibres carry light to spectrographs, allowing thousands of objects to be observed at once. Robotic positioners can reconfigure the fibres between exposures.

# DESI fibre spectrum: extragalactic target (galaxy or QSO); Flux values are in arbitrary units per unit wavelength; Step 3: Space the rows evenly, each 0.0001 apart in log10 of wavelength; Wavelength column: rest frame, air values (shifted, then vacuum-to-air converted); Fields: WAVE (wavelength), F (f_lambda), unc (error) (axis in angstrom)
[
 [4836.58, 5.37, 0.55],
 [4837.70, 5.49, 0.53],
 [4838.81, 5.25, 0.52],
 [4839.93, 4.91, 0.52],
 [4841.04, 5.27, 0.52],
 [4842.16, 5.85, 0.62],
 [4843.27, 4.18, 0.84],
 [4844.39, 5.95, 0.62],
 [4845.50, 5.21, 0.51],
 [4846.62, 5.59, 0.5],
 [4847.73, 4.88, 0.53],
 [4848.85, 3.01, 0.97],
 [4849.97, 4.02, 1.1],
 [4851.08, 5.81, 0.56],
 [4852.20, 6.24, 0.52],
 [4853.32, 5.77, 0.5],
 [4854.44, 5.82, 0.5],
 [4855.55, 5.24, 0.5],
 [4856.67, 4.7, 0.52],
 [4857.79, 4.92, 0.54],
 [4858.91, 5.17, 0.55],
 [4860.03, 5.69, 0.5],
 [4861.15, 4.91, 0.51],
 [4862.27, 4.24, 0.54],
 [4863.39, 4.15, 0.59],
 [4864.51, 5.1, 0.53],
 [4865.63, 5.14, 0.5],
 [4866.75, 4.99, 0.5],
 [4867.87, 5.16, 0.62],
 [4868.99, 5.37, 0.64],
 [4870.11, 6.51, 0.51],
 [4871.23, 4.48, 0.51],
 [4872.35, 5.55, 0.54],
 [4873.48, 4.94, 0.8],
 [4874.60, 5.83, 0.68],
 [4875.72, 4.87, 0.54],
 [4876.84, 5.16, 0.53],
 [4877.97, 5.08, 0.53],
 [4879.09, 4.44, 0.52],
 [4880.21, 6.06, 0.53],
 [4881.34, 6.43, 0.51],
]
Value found 5.82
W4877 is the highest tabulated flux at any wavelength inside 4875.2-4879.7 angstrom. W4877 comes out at 5.16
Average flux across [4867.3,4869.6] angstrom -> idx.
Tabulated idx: 5.3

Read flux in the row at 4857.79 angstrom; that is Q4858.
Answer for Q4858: 4.92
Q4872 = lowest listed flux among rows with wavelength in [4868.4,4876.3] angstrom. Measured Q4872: 4.48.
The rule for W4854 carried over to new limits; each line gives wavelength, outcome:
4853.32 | 5.77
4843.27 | 4.18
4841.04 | 5.27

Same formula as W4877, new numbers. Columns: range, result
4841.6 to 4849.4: 5.95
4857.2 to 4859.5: 5.17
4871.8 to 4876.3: 5.83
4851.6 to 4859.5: 6.24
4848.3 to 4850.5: 4.02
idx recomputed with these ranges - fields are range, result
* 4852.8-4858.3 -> 5.29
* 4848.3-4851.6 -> 4.27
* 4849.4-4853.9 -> 5.45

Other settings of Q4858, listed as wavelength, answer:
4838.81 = 5.25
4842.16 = 5.85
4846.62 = 5.59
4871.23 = 4.48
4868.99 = 5.37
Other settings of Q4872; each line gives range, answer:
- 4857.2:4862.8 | 4.24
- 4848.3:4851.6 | 3.01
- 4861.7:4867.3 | 4.15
